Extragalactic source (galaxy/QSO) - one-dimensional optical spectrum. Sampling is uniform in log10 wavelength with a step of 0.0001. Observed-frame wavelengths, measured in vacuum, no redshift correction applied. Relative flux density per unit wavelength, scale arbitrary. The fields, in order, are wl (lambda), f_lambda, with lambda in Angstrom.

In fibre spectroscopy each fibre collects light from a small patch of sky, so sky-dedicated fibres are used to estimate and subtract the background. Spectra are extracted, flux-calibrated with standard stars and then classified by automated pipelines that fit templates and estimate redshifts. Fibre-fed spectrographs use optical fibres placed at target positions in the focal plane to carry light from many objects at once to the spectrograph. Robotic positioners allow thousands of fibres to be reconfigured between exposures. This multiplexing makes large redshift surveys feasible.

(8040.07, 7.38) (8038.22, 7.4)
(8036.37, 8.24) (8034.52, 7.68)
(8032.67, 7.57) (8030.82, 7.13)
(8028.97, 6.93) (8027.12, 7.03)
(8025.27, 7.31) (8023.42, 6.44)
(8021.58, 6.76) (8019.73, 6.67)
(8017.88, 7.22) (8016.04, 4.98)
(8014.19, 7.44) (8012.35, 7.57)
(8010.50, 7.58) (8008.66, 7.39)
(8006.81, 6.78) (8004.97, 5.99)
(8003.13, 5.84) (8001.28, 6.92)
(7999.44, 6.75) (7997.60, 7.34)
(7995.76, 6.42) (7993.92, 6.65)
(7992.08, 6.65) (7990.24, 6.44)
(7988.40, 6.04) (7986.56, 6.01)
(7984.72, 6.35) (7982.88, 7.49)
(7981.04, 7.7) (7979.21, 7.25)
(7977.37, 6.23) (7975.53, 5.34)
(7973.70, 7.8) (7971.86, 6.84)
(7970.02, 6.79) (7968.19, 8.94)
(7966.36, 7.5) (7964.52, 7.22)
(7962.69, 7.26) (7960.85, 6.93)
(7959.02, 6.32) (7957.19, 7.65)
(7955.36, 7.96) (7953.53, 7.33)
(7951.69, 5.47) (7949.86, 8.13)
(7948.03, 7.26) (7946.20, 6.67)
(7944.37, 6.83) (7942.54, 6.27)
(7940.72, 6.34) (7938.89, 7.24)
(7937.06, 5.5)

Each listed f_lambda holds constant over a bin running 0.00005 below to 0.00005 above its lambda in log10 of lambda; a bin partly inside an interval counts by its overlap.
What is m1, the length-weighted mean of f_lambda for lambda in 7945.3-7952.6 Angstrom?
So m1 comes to 6.88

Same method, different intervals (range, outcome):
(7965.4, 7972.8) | 7.51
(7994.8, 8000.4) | 6.84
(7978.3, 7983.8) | 7.49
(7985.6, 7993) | 6.28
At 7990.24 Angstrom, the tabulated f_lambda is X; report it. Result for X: 6.44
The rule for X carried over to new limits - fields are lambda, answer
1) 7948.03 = 7.26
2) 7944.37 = 6.83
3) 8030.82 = 7.13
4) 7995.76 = 6.42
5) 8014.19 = 7.44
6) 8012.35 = 7.57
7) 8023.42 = 6.44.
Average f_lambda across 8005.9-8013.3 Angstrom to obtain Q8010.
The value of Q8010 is 7.33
